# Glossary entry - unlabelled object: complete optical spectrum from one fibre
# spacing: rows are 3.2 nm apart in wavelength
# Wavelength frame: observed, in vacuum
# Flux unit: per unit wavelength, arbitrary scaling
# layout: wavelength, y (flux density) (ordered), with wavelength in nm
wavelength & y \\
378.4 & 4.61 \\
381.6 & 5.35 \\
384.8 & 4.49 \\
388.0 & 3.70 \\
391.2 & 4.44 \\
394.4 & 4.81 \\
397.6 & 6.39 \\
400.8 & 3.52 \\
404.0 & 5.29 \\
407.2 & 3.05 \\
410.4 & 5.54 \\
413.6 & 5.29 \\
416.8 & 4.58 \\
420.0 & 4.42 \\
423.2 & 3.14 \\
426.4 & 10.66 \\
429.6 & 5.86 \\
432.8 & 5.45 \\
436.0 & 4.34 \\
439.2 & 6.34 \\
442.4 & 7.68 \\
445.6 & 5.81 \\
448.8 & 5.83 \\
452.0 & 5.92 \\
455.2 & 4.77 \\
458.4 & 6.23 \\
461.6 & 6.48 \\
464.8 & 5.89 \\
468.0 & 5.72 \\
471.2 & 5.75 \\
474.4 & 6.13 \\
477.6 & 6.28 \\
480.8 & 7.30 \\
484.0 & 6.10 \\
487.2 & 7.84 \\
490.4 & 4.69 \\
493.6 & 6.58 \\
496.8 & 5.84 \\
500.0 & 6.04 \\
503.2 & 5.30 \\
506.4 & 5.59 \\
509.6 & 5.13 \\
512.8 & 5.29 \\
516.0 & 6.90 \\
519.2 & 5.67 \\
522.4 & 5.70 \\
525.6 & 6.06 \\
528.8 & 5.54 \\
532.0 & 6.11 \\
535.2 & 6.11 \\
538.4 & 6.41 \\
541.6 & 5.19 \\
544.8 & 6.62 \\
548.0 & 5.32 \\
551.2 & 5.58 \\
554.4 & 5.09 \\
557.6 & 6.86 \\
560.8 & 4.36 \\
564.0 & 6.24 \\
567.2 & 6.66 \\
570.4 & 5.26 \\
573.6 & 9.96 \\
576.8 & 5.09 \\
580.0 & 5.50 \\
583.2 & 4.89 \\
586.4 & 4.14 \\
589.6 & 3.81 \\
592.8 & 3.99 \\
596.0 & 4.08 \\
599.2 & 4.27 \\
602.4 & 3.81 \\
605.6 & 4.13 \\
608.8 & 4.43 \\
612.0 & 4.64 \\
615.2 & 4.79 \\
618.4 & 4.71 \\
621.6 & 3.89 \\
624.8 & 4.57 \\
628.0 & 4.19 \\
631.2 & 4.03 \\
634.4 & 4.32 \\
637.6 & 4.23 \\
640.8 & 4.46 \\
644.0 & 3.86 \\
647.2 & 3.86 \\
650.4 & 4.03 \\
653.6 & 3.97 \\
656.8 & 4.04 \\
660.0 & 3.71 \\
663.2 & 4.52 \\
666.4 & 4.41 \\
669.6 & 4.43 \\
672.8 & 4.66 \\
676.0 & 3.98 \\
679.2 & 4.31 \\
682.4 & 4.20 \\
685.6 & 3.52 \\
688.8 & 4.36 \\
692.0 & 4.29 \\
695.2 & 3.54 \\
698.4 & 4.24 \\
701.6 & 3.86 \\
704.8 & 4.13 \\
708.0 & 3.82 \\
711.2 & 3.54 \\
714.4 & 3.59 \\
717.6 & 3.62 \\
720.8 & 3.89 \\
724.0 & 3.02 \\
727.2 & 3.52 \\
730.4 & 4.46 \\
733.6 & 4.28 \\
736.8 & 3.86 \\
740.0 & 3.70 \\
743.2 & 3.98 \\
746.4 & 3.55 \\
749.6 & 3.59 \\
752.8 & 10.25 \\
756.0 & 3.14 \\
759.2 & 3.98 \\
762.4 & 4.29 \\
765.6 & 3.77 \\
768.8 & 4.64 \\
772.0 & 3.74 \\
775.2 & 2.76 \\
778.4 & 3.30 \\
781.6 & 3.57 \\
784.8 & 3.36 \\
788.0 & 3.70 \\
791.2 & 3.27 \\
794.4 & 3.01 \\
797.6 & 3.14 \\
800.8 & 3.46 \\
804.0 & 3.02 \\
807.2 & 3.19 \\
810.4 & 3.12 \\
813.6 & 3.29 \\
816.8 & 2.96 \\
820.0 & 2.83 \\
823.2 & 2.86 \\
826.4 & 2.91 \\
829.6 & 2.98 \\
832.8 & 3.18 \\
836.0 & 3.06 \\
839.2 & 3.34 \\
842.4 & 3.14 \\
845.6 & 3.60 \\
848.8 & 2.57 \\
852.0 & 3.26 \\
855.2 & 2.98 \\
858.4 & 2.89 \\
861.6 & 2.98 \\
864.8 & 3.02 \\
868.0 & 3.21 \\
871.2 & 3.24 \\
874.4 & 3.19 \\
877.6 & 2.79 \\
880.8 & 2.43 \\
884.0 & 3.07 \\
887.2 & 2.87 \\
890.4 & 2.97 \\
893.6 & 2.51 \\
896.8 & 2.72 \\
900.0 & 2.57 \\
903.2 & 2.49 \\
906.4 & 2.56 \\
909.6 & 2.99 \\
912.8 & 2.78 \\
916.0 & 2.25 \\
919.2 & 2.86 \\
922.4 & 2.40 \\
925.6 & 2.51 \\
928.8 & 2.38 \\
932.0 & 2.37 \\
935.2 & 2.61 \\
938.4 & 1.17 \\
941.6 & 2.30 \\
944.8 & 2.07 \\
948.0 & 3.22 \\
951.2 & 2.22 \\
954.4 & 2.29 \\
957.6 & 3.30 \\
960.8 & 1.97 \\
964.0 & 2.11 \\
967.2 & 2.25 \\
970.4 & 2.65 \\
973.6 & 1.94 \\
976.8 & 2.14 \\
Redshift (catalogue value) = 0.15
